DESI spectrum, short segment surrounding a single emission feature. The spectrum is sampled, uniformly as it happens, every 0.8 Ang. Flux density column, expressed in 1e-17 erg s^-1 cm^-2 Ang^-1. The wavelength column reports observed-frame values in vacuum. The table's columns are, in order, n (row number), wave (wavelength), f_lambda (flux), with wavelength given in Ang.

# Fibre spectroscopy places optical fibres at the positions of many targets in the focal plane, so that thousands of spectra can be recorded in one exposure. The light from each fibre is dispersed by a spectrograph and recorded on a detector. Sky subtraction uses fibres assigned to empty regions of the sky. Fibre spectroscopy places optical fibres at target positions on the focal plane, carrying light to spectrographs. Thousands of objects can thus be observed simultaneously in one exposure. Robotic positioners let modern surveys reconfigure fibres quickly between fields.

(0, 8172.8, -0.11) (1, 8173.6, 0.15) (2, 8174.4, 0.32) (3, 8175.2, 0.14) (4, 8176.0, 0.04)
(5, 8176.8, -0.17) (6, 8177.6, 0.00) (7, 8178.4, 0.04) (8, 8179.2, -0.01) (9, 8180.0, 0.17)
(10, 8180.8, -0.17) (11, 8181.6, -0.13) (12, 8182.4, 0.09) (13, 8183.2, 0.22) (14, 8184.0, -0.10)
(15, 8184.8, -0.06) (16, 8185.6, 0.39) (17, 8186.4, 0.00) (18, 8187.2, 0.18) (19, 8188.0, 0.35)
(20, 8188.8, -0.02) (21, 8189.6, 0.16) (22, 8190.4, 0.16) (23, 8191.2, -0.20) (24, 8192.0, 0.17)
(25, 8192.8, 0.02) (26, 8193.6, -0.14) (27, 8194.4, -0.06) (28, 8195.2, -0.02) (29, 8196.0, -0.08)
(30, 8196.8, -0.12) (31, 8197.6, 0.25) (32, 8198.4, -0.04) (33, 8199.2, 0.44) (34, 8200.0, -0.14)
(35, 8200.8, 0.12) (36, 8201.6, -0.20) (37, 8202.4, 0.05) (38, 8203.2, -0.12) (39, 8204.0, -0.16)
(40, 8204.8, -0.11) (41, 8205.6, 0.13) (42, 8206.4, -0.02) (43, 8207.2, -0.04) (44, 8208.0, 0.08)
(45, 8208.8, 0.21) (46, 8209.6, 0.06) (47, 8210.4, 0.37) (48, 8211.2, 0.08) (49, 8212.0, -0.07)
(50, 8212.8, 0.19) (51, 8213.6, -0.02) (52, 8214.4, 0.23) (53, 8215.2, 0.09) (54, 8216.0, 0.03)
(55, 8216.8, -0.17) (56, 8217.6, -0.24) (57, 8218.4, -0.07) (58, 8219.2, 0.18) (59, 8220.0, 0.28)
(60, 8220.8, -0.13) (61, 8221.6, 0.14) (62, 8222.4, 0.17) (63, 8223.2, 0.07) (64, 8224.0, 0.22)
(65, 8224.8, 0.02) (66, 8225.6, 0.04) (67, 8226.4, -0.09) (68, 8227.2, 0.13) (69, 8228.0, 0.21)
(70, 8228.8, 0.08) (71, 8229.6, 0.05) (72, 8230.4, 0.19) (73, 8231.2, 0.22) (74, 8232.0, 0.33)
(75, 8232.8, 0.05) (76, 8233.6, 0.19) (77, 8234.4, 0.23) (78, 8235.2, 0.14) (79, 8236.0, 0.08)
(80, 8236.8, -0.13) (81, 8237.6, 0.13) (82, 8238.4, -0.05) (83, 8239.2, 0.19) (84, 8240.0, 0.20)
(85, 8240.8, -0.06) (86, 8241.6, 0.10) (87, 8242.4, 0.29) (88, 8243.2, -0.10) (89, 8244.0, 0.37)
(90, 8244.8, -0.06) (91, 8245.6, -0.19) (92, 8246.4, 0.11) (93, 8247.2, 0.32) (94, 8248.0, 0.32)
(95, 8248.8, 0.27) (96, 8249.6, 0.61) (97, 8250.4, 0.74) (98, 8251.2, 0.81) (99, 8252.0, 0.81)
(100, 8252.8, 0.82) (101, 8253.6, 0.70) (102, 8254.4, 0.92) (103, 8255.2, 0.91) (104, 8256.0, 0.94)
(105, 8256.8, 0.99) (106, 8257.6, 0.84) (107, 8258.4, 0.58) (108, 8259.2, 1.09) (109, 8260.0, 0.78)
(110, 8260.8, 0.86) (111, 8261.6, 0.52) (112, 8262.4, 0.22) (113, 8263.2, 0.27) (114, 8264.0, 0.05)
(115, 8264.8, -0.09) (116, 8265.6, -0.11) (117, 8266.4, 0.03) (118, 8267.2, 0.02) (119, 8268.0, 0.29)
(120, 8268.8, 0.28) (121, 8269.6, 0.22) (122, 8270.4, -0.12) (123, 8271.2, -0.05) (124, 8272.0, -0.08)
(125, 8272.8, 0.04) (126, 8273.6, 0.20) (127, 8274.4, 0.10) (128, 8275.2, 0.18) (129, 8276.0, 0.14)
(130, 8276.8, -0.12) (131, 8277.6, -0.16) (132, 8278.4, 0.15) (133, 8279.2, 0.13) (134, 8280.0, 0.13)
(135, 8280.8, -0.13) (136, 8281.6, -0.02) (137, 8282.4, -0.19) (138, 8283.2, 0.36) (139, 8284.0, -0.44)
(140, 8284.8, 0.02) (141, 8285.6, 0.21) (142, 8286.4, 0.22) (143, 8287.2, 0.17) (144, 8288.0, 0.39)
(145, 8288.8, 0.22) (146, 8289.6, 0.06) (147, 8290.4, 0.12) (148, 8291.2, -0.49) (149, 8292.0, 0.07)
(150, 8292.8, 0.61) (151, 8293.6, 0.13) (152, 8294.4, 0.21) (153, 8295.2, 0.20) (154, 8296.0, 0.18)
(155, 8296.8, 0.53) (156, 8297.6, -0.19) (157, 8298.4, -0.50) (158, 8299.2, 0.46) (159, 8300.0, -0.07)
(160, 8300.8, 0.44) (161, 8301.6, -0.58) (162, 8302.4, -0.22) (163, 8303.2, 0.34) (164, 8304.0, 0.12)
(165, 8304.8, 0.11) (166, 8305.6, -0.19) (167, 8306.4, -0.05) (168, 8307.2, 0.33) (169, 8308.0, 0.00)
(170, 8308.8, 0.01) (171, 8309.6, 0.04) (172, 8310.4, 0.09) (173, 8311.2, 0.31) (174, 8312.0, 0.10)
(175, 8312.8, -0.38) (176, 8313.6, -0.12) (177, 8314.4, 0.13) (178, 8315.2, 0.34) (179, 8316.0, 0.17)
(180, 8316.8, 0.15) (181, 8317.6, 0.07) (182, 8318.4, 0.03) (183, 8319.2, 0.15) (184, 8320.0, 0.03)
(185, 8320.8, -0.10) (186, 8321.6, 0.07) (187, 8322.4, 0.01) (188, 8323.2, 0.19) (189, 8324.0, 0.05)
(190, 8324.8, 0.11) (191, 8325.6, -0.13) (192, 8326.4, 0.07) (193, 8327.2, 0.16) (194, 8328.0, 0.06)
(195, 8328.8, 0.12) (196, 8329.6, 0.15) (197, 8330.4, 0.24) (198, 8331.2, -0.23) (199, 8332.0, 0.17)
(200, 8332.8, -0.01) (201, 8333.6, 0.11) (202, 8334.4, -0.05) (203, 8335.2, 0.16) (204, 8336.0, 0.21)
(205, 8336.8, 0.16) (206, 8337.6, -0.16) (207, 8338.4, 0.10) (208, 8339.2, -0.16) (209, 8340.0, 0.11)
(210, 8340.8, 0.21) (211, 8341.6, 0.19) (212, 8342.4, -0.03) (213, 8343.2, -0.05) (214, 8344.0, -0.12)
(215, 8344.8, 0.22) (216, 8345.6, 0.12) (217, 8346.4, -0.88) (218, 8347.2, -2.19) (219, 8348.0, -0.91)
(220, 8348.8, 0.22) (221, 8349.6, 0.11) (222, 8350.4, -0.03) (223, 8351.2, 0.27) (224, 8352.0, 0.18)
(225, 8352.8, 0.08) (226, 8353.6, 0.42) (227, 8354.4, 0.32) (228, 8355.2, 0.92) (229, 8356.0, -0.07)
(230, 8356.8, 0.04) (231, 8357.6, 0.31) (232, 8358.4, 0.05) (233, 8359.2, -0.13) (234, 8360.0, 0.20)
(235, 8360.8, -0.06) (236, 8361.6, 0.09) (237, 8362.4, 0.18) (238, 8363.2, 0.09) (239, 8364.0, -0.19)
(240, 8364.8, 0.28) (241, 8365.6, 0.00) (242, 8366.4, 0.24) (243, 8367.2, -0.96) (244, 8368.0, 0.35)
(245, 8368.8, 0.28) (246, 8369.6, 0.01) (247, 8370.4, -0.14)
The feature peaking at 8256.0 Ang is [O II] 3727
